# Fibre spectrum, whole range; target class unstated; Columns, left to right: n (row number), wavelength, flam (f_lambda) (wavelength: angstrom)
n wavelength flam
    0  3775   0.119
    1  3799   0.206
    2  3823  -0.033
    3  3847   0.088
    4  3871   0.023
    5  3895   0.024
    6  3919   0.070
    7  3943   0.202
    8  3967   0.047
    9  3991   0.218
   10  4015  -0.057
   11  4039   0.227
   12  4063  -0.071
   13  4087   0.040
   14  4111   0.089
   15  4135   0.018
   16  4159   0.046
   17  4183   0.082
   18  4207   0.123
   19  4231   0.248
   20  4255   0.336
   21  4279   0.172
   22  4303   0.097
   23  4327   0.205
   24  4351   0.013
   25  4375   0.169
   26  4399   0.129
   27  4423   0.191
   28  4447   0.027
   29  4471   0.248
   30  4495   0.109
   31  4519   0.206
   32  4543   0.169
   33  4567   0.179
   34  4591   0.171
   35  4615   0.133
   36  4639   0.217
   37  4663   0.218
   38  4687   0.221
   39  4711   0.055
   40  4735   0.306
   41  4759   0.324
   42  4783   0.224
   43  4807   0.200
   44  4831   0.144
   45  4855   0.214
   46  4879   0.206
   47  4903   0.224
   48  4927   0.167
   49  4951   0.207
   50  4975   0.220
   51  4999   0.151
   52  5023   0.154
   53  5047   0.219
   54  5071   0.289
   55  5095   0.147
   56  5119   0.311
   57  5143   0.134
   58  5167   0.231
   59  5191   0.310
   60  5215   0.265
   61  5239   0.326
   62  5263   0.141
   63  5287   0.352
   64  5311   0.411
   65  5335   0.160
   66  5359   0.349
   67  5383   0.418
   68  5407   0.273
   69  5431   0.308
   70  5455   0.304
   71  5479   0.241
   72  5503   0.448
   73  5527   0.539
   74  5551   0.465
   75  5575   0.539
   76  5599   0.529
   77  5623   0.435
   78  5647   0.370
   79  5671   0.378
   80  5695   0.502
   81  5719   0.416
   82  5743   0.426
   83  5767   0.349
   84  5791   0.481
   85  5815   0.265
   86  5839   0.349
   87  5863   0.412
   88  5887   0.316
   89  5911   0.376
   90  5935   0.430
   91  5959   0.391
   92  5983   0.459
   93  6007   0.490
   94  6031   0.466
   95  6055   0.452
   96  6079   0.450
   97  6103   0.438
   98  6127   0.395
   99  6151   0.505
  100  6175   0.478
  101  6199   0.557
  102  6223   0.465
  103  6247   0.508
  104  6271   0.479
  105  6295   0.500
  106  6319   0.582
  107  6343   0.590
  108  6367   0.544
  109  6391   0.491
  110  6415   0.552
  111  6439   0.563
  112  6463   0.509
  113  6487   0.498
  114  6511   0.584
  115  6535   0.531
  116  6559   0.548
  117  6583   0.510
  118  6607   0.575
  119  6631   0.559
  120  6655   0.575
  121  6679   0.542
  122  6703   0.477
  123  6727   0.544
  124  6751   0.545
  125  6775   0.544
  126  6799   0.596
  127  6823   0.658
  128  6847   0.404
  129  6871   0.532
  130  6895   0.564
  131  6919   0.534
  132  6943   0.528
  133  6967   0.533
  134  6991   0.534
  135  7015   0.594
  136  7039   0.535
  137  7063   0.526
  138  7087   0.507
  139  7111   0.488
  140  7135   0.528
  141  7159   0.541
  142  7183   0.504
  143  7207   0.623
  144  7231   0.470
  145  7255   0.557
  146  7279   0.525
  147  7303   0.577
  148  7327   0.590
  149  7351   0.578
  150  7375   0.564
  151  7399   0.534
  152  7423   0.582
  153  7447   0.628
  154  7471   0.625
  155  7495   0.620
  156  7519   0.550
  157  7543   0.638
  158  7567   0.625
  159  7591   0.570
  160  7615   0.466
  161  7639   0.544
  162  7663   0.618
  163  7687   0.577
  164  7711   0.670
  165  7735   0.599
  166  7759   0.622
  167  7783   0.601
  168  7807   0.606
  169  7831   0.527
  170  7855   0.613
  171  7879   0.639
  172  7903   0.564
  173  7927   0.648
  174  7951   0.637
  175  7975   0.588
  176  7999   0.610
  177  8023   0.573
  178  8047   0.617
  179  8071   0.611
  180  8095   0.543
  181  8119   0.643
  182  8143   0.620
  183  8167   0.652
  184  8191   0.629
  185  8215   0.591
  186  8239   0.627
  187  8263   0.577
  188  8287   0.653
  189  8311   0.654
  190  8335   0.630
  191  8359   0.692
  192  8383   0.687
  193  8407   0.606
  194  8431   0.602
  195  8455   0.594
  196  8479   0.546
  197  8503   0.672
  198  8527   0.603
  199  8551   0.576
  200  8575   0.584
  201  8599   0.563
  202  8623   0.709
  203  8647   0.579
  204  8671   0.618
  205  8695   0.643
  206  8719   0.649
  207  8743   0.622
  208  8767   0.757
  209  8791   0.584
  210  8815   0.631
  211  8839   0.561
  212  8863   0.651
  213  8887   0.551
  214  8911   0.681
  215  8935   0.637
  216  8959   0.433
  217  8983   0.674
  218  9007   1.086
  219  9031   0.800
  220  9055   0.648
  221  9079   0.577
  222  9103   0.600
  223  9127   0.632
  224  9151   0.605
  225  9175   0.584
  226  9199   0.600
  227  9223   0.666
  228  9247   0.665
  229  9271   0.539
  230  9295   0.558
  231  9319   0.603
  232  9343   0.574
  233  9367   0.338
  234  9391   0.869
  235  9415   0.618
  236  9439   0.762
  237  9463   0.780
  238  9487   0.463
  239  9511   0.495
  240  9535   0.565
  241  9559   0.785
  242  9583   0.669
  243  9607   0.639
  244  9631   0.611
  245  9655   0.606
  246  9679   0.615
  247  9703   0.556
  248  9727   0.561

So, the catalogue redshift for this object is 0.37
